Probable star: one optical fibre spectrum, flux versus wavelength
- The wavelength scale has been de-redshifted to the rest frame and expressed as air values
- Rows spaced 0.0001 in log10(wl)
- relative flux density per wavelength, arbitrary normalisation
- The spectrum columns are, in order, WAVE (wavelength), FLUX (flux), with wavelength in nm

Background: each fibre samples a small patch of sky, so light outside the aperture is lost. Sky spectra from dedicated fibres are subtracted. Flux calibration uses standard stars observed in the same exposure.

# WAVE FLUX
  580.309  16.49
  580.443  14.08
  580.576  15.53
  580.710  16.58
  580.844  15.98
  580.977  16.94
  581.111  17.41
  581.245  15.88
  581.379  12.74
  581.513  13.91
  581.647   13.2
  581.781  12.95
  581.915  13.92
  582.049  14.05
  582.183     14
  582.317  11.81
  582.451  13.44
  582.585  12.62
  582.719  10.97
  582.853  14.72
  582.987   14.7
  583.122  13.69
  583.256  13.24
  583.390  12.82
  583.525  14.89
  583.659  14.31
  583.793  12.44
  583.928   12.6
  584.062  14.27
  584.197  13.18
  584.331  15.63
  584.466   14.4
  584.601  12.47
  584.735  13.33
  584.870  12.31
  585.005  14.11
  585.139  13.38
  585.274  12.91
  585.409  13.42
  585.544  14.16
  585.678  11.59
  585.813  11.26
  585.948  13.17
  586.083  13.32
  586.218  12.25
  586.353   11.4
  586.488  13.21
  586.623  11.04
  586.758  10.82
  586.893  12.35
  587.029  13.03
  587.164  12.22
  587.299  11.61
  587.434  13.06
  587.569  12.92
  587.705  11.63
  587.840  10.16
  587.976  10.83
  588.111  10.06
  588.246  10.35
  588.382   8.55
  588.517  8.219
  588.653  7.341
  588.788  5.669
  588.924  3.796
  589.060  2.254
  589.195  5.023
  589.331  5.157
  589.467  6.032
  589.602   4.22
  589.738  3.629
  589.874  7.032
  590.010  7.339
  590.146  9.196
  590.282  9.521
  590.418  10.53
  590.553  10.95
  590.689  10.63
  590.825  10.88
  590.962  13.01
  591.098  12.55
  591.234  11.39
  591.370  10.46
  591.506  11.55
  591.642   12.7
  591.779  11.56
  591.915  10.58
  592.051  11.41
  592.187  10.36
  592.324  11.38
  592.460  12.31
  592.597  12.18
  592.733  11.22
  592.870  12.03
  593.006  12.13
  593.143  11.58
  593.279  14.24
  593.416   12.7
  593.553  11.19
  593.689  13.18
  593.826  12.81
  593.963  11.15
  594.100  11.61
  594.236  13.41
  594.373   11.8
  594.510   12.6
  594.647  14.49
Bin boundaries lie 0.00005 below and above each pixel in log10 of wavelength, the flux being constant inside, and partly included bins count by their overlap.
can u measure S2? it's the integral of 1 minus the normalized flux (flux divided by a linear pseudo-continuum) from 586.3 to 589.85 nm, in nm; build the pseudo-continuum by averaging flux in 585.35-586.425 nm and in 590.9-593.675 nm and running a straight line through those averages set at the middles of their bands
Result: 0.97 nm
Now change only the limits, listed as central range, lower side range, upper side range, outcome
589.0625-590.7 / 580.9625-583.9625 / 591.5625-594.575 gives 0.70 nm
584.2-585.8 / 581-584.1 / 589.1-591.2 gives -0.18 nm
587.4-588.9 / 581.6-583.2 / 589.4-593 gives 0.22 nm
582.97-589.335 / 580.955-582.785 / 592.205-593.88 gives 0.78 nm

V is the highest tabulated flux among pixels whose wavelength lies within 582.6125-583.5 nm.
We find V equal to 14.72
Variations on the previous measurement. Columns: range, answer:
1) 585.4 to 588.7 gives 14.16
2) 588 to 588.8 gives 10.35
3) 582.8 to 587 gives 15.63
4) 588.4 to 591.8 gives 13.01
